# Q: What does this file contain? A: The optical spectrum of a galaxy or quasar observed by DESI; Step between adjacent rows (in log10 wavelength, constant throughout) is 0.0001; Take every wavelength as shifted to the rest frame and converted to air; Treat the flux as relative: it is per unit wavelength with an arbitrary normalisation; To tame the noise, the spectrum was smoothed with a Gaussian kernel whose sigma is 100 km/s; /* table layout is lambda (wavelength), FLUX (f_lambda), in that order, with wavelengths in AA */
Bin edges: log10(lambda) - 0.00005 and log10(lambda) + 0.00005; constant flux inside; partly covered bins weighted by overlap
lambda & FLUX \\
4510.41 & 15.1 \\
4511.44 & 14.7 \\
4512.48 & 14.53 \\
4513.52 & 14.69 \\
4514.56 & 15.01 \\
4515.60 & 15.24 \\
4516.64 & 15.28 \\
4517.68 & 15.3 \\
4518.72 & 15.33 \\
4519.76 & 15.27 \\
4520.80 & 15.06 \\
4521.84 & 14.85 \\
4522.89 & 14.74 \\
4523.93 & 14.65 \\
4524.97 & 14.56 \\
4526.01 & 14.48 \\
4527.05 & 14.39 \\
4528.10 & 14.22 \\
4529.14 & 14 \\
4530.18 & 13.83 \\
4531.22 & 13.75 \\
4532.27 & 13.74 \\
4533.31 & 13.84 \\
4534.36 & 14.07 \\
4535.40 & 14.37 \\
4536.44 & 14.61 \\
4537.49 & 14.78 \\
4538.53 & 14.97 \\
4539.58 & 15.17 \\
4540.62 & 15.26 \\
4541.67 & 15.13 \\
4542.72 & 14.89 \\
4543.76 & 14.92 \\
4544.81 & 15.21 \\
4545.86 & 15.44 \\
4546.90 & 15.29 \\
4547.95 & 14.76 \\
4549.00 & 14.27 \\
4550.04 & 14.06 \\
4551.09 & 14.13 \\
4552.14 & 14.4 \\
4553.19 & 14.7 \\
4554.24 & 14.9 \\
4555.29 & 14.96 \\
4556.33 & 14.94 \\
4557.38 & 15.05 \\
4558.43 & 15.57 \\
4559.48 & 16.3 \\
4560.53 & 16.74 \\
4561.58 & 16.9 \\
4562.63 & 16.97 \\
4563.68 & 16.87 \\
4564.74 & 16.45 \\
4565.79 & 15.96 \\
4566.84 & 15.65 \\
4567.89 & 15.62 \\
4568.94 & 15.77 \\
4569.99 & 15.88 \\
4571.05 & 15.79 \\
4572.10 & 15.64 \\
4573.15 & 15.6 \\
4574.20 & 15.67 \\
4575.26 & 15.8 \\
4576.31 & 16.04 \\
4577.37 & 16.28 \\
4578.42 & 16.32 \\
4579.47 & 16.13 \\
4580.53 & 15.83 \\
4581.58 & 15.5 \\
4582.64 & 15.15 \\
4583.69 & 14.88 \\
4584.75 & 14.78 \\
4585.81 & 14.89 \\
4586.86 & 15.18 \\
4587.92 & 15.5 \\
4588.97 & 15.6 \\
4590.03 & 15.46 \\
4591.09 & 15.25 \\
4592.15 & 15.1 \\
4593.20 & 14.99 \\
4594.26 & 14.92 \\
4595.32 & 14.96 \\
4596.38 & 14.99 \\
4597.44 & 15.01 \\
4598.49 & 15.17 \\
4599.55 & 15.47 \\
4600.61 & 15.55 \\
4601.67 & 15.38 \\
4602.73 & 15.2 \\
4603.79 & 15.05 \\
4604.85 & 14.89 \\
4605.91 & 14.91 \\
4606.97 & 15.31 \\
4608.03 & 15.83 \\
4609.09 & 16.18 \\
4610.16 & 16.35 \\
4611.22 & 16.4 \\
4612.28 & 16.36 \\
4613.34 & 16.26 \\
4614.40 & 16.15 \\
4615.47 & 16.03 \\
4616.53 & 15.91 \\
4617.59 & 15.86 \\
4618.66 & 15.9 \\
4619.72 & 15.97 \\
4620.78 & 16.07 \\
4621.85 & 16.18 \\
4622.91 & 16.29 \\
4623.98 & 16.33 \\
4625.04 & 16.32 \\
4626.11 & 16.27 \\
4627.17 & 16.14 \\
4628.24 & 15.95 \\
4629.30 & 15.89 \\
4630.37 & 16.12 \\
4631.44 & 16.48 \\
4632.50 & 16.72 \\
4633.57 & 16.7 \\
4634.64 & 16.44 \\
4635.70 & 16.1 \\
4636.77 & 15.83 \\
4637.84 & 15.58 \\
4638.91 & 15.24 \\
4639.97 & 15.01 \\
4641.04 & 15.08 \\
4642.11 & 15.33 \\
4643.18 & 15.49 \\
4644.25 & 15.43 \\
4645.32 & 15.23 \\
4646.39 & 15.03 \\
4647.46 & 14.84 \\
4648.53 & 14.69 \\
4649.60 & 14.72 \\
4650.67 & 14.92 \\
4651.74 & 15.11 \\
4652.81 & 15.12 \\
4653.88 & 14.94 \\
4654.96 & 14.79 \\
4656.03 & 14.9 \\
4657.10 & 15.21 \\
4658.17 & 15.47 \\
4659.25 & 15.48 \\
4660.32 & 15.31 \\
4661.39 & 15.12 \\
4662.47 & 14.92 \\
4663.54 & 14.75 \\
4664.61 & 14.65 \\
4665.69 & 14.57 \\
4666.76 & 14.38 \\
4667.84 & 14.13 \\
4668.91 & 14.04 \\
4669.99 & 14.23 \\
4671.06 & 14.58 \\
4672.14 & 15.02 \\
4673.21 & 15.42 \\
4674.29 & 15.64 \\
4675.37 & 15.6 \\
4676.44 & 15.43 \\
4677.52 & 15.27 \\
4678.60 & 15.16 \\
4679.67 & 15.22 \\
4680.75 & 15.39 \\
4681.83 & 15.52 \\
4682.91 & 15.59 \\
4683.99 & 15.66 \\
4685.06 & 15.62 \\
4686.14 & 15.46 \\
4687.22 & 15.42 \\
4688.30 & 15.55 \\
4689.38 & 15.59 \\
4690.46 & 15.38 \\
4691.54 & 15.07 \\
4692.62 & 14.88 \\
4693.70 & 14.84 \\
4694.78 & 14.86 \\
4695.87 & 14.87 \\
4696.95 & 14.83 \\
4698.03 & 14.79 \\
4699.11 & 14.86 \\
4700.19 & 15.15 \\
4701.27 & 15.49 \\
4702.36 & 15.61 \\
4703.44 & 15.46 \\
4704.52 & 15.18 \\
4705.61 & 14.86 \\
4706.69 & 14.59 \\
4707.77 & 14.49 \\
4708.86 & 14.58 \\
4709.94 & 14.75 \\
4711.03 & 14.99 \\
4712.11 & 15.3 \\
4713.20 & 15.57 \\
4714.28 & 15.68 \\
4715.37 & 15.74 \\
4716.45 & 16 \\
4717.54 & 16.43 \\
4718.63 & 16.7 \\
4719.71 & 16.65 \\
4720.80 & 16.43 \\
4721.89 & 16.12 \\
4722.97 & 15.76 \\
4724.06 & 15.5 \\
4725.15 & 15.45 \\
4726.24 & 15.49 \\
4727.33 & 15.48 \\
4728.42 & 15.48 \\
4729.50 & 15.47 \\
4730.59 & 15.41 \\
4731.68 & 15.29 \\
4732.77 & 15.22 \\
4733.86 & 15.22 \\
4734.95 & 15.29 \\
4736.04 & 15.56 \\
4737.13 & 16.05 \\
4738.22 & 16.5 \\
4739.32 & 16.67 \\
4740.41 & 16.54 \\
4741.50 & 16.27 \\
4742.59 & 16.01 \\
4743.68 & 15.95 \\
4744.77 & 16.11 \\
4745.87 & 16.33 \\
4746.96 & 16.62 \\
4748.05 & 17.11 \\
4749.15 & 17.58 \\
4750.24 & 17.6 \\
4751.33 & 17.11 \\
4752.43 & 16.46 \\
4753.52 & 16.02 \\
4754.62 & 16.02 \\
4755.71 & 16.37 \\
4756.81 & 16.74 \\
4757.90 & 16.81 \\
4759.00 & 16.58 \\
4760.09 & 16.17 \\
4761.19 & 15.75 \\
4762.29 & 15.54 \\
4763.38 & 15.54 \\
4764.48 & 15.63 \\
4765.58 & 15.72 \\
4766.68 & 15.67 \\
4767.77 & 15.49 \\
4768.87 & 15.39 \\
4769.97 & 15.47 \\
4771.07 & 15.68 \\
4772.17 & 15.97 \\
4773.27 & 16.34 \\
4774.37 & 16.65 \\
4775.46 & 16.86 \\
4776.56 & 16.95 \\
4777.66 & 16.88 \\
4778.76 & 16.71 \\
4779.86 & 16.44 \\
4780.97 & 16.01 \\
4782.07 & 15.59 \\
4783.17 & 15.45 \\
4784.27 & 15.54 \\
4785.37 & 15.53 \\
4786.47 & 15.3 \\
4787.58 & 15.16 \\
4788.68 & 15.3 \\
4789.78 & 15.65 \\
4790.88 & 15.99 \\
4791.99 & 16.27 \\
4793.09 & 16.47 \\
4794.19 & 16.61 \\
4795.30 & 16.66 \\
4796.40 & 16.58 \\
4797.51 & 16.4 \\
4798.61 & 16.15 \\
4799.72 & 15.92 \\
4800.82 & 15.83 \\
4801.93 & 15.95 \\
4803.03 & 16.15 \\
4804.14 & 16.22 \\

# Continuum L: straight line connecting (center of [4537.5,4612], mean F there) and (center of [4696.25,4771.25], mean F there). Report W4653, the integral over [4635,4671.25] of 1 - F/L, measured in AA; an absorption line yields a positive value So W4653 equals 1.4 AA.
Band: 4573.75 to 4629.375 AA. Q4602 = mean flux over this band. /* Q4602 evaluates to 15.7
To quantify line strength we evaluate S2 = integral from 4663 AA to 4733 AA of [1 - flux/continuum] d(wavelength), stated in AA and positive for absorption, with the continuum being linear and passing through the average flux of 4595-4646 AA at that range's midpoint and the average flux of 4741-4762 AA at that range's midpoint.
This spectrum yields 4.0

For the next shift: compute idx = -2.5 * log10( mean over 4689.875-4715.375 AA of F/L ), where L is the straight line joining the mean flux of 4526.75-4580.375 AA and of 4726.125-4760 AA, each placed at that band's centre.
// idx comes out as 0.06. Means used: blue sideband 15.2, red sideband 16.2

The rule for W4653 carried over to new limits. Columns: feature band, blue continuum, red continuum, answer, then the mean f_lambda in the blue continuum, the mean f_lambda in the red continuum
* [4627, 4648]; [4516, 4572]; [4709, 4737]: -0.50 AA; 15.1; 15.6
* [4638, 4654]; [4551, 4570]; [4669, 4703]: 0.29 AA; 15.7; 15.2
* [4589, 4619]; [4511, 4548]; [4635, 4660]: -0.99 AA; 14.7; 15.2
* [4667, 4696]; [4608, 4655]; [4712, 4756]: 1.38 AA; 15.8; 16.1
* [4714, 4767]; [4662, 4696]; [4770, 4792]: -1.52 AA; 15.1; 16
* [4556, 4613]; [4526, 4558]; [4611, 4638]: -0.86 AA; 14.6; 16.2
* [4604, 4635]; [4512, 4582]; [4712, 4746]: -1.24 AA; 15.2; 15.9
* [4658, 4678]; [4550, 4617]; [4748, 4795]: 1.11 AA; 15.6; 16.1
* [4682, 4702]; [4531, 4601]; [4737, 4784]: 0.87 AA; 15.3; 16.3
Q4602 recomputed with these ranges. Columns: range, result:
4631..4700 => 15.2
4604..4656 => 15.7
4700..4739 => 15.5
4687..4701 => 15.1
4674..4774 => 15.7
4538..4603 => 15.4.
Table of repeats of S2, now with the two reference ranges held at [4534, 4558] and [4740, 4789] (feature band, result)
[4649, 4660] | 0.3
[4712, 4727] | 0.0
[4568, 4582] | -0.8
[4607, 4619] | -0.7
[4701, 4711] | 0.5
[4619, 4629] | -0.6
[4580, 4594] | -0.2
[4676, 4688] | 0.2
